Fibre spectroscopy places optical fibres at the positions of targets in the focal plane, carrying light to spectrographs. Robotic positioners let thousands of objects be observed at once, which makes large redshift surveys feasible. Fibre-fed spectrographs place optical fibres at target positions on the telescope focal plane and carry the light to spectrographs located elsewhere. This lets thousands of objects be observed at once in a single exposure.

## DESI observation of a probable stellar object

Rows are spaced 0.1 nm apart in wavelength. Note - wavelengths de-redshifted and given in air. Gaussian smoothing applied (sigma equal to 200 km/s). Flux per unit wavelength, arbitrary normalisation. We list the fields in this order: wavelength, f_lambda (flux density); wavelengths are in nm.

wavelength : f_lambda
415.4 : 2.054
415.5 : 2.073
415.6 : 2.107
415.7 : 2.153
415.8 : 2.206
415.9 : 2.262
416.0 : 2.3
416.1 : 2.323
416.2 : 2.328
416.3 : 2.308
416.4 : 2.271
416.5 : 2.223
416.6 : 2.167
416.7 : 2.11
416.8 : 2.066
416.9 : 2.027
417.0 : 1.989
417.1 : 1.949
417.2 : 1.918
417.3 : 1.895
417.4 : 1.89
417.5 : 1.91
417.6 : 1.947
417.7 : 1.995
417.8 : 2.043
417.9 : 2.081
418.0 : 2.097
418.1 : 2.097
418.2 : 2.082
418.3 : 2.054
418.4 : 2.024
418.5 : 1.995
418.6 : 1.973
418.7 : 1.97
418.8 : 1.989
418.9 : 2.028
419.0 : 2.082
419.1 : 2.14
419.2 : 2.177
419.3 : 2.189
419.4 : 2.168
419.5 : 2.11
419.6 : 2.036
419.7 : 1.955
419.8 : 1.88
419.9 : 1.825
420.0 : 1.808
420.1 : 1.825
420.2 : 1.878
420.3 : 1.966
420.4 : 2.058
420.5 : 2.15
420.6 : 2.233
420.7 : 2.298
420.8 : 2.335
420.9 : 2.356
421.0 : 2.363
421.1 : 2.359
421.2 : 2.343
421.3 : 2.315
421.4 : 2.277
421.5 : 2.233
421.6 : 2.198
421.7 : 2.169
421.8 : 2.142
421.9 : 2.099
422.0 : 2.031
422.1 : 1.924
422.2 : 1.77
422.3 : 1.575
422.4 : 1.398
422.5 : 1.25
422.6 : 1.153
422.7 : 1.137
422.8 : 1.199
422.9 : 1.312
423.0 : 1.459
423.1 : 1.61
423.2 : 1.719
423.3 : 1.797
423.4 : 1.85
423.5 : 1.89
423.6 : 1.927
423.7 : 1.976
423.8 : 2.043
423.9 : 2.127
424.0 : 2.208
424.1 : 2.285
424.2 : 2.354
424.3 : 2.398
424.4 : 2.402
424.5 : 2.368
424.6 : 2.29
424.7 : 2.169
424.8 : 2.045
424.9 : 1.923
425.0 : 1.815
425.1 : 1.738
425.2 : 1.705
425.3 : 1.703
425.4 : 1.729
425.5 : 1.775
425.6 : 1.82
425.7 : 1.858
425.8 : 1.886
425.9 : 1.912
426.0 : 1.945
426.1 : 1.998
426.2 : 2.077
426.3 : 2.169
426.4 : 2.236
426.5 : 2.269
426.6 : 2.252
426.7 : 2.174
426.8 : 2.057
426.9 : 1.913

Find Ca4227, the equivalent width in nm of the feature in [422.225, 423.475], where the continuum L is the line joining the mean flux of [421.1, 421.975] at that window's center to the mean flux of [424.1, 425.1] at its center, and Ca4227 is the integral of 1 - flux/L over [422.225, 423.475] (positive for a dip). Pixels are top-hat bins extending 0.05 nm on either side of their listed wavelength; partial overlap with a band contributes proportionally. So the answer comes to 0.416 nm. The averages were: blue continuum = 2.22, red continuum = 2.18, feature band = 1.47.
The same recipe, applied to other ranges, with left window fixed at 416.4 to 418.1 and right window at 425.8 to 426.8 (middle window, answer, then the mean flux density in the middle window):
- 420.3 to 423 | 0.160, 1.94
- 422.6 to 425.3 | 0.243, 1.9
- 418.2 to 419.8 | -0.009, 2.05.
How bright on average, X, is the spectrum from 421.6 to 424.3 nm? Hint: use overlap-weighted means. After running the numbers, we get 1.8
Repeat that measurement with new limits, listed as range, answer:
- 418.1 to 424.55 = 1.99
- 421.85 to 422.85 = 1.55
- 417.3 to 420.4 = 2.01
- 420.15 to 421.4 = 2.22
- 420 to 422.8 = 1.98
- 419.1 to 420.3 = 1.99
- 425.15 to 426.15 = 1.83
